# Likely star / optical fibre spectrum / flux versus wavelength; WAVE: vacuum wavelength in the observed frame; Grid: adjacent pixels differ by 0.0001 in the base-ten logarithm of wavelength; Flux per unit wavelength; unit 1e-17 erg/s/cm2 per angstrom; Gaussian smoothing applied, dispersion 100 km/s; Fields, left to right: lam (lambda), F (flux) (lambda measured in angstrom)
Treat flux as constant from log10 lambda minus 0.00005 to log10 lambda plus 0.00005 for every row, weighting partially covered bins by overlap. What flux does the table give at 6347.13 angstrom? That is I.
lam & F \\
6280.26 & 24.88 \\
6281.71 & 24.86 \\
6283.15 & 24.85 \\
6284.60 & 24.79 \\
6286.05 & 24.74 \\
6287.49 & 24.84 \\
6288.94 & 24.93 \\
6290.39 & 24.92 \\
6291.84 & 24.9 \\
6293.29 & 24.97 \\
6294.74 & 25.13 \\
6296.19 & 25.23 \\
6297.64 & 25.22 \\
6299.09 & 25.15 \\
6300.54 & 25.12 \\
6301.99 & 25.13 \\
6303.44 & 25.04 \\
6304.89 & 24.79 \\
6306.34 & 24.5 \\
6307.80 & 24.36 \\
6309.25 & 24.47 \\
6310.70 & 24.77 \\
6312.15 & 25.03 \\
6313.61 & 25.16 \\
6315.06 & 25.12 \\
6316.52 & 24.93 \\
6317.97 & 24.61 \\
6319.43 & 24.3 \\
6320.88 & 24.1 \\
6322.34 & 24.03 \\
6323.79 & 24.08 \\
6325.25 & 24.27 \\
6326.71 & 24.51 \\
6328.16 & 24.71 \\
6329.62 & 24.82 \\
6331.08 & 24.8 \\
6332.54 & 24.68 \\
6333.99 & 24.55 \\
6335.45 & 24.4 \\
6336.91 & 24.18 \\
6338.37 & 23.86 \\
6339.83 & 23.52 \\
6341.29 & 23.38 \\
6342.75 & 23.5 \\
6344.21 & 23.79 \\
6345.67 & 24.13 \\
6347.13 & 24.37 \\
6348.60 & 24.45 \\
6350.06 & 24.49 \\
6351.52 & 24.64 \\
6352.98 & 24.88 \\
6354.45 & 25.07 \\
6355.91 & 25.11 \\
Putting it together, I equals 24.37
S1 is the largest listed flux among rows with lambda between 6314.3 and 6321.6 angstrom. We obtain 25.12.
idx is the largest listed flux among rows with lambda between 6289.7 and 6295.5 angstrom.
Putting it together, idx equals 25.13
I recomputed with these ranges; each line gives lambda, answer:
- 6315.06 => 25.12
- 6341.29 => 23.38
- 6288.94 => 24.93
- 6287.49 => 24.84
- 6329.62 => 24.82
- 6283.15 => 24.85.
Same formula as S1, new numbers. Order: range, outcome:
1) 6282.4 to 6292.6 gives 24.93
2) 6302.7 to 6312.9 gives 25.04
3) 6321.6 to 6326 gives 24.27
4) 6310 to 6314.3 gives 25.16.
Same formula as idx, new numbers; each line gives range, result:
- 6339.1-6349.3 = 24.45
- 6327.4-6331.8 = 24.82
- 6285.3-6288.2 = 24.84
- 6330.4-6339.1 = 24.8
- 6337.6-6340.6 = 23.86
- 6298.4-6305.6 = 25.15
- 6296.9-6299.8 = 25.22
